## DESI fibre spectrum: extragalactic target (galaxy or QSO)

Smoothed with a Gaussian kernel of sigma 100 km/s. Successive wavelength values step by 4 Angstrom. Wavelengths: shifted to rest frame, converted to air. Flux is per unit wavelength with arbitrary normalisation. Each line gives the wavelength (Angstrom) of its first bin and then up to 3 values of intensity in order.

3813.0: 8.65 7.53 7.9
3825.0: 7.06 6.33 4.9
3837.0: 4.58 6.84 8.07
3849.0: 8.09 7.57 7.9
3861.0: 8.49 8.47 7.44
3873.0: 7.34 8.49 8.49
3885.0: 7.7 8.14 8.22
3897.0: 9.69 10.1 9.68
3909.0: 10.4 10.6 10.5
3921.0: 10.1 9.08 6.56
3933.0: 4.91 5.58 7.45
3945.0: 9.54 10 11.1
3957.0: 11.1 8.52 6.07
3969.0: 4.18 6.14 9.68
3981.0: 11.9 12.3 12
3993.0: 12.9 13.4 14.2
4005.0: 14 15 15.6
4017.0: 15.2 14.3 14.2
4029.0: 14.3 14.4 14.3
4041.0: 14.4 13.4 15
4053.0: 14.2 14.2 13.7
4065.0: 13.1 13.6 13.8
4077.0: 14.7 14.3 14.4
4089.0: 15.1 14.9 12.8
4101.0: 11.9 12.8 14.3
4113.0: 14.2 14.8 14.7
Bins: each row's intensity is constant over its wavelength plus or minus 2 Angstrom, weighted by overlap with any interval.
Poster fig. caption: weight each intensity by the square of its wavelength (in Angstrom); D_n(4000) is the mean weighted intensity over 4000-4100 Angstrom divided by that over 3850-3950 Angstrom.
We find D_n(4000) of 1.8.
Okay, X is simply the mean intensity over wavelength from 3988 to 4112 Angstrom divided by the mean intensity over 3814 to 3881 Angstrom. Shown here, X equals 1.90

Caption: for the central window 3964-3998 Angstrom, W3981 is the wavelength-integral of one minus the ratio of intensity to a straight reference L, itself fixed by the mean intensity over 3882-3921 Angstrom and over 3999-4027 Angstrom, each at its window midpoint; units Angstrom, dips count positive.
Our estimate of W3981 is 8.8 Angstrom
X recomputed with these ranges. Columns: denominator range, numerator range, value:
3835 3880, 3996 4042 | 1.91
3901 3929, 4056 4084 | 1.42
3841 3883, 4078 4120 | 1.75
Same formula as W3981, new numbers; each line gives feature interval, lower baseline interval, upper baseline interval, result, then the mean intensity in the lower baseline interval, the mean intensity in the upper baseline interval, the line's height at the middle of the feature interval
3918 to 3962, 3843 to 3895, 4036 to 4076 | 7.3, 8.03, 14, 10.3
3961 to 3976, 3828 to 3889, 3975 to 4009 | 7.2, 7.42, 12.7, 11.8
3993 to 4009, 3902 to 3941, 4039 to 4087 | -3.0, 8.58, 14.1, 11.7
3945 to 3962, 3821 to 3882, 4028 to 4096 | 0.7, 7.34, 14.2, 10.7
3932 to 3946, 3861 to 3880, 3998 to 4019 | 5.6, 8.02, 14.7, 11.4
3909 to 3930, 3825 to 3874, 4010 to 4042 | 1.0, 7.16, 14.6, 10.1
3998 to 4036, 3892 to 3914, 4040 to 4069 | -4.7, 9.82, 14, 12.9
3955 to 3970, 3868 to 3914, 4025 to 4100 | 4.5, 8.85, 14.1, 11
